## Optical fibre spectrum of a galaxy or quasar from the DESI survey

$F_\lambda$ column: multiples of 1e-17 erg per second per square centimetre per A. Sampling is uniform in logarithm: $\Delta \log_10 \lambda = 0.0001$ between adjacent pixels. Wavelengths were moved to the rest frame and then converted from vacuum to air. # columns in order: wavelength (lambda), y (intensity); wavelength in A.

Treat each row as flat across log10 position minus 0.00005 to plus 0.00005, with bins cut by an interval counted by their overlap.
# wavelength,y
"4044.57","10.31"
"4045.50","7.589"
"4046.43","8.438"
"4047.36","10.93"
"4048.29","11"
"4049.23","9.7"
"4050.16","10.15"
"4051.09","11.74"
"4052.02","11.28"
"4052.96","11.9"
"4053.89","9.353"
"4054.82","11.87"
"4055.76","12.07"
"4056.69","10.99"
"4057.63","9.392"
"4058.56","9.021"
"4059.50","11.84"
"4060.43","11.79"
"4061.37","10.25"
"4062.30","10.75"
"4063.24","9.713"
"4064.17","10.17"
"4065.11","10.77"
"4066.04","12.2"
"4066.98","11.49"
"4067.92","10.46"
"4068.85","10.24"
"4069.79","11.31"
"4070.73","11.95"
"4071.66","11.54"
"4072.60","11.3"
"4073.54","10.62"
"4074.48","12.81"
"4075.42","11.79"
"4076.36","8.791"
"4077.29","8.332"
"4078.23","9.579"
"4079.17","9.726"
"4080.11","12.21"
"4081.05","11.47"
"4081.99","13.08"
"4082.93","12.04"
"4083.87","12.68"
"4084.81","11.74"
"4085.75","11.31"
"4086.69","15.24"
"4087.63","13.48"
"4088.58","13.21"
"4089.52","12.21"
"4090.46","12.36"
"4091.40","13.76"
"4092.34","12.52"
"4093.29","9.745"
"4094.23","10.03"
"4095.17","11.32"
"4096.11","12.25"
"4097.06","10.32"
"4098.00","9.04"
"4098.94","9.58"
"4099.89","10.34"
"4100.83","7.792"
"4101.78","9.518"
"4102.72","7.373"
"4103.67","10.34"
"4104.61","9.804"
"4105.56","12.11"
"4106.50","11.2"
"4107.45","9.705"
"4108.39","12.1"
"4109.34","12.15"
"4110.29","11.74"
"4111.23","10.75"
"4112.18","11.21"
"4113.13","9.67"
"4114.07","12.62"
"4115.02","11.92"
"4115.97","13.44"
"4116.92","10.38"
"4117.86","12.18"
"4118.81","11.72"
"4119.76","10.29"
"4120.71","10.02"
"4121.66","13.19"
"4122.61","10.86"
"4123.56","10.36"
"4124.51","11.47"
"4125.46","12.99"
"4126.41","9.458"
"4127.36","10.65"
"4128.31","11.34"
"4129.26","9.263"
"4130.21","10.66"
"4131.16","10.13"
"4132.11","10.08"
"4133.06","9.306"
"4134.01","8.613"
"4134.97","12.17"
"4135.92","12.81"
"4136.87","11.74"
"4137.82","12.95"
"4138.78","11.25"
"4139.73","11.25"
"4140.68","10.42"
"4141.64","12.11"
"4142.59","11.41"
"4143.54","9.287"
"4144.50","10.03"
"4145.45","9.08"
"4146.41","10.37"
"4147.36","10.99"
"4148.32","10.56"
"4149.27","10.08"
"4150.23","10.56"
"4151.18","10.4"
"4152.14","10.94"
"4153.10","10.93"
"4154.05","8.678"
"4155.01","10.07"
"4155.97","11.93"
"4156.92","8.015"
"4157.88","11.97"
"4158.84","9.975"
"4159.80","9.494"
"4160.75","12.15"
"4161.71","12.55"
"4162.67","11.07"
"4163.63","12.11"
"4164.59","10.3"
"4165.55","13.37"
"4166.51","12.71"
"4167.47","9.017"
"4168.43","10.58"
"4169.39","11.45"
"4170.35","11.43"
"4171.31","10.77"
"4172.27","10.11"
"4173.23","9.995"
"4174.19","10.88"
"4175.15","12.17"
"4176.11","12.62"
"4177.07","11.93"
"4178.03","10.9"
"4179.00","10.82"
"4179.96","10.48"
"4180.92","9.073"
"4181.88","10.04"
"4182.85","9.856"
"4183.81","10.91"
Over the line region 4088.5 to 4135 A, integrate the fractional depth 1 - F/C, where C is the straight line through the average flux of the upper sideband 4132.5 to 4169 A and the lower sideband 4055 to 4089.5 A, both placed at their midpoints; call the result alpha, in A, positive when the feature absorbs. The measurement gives 0.7 A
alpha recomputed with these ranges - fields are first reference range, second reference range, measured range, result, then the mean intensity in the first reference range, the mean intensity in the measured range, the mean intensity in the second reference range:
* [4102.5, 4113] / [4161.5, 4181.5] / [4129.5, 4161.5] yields 1.1 A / 10.8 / 10.6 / 11.1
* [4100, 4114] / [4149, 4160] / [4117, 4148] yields -1.6 A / 10.5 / 10.9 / 10.3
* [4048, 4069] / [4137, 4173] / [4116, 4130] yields -0.3 A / 10.8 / 11.1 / 10.8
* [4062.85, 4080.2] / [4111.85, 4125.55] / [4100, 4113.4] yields 1.0 A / 10.8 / 10.4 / 11.4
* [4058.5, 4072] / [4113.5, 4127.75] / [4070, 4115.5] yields 0.0 A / 11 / 11.2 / 11.4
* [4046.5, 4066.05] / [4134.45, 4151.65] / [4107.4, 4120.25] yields -0.7 A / 10.7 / 11.5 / 11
